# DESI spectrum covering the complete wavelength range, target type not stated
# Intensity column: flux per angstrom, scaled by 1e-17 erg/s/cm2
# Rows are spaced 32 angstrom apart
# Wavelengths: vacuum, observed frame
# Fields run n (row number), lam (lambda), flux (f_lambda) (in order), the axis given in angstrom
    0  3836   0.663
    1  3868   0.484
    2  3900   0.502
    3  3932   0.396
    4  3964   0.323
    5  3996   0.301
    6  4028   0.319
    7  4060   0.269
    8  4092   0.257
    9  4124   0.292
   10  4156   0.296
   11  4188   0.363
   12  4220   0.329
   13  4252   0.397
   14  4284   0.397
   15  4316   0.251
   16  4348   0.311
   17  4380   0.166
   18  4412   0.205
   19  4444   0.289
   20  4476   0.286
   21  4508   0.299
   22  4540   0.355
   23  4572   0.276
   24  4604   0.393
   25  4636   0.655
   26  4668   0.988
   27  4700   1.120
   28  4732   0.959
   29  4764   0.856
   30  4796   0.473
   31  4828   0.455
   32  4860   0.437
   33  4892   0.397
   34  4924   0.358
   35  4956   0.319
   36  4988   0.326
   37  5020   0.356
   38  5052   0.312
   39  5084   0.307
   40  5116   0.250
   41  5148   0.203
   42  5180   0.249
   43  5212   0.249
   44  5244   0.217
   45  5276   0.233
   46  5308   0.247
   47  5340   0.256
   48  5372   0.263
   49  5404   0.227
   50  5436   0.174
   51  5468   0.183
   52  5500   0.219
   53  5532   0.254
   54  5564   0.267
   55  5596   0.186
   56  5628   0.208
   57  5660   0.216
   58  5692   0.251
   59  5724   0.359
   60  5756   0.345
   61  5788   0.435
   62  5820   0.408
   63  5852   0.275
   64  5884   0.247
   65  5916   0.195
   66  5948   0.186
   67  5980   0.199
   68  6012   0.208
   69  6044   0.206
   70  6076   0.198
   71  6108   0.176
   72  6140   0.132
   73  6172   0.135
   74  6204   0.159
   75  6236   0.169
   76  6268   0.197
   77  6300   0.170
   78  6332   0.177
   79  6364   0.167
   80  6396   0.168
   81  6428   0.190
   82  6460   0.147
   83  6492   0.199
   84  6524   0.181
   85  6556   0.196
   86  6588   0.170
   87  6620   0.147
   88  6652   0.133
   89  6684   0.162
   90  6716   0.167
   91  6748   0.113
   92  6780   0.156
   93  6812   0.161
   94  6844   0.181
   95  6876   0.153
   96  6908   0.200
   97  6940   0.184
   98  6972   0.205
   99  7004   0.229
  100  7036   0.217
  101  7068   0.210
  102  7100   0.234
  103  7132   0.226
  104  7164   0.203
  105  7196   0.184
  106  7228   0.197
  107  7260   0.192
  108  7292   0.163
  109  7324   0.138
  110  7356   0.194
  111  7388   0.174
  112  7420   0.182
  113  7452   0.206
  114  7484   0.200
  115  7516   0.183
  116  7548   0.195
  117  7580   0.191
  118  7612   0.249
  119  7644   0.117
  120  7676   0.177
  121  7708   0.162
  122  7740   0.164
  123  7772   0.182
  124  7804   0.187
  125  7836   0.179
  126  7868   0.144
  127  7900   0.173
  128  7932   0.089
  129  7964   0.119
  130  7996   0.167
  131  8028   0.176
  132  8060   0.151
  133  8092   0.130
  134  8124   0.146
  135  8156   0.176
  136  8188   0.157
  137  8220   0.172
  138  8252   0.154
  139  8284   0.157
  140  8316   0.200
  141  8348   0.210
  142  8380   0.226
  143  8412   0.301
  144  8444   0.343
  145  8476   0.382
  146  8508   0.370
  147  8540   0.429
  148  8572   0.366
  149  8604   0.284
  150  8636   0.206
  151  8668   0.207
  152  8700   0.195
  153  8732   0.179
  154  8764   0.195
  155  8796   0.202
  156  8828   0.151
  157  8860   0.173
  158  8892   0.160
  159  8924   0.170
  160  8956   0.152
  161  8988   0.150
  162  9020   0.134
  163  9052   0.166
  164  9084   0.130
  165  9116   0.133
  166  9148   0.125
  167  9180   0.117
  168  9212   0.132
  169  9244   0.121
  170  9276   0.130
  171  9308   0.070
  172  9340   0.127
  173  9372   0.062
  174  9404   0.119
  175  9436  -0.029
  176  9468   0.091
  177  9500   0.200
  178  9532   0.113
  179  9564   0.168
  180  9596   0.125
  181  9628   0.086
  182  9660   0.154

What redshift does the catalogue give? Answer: 2.048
